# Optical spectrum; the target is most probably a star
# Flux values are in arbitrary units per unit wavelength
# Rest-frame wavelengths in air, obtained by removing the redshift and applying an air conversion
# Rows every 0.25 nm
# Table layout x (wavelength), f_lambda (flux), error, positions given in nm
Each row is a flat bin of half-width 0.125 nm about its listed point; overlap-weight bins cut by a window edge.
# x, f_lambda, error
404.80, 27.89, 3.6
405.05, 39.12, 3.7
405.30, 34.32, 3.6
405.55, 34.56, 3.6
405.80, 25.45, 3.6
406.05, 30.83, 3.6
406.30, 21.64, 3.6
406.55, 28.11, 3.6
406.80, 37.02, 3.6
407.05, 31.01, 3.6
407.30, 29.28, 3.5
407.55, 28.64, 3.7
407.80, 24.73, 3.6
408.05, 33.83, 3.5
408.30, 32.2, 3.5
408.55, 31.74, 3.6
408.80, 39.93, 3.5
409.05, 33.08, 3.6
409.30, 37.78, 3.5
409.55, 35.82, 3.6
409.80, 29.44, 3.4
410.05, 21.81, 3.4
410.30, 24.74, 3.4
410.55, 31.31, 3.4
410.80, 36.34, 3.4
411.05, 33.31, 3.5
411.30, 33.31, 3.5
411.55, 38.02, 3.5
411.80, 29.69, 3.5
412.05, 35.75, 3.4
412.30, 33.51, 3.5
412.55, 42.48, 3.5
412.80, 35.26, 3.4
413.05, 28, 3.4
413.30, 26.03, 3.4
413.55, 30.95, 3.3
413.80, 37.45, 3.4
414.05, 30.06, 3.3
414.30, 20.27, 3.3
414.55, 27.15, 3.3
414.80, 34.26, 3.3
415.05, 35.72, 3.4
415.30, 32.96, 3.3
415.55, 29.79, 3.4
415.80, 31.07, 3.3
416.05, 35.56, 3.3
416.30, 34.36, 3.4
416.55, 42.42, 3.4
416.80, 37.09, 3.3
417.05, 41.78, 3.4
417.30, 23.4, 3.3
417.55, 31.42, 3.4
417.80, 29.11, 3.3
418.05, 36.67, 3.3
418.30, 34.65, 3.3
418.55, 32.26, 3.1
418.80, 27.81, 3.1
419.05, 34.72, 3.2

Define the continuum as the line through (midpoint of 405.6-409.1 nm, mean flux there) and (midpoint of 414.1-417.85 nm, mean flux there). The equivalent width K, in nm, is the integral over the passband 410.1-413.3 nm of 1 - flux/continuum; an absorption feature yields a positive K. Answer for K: -0.14 nm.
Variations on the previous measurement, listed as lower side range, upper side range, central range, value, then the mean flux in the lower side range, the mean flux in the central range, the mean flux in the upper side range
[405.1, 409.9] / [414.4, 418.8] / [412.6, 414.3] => 0.09 nm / 31.7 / 31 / 33.3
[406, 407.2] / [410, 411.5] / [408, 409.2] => -0.16 nm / 29.6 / 34.3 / 30.9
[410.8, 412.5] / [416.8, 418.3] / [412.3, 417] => 0.10 nm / 34.5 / 33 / 33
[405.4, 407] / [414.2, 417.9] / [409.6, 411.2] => 0.06 nm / 29.7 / 29.8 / 32.5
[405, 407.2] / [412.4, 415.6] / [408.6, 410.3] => -0.06 nm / 31.1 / 32.3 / 31.6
